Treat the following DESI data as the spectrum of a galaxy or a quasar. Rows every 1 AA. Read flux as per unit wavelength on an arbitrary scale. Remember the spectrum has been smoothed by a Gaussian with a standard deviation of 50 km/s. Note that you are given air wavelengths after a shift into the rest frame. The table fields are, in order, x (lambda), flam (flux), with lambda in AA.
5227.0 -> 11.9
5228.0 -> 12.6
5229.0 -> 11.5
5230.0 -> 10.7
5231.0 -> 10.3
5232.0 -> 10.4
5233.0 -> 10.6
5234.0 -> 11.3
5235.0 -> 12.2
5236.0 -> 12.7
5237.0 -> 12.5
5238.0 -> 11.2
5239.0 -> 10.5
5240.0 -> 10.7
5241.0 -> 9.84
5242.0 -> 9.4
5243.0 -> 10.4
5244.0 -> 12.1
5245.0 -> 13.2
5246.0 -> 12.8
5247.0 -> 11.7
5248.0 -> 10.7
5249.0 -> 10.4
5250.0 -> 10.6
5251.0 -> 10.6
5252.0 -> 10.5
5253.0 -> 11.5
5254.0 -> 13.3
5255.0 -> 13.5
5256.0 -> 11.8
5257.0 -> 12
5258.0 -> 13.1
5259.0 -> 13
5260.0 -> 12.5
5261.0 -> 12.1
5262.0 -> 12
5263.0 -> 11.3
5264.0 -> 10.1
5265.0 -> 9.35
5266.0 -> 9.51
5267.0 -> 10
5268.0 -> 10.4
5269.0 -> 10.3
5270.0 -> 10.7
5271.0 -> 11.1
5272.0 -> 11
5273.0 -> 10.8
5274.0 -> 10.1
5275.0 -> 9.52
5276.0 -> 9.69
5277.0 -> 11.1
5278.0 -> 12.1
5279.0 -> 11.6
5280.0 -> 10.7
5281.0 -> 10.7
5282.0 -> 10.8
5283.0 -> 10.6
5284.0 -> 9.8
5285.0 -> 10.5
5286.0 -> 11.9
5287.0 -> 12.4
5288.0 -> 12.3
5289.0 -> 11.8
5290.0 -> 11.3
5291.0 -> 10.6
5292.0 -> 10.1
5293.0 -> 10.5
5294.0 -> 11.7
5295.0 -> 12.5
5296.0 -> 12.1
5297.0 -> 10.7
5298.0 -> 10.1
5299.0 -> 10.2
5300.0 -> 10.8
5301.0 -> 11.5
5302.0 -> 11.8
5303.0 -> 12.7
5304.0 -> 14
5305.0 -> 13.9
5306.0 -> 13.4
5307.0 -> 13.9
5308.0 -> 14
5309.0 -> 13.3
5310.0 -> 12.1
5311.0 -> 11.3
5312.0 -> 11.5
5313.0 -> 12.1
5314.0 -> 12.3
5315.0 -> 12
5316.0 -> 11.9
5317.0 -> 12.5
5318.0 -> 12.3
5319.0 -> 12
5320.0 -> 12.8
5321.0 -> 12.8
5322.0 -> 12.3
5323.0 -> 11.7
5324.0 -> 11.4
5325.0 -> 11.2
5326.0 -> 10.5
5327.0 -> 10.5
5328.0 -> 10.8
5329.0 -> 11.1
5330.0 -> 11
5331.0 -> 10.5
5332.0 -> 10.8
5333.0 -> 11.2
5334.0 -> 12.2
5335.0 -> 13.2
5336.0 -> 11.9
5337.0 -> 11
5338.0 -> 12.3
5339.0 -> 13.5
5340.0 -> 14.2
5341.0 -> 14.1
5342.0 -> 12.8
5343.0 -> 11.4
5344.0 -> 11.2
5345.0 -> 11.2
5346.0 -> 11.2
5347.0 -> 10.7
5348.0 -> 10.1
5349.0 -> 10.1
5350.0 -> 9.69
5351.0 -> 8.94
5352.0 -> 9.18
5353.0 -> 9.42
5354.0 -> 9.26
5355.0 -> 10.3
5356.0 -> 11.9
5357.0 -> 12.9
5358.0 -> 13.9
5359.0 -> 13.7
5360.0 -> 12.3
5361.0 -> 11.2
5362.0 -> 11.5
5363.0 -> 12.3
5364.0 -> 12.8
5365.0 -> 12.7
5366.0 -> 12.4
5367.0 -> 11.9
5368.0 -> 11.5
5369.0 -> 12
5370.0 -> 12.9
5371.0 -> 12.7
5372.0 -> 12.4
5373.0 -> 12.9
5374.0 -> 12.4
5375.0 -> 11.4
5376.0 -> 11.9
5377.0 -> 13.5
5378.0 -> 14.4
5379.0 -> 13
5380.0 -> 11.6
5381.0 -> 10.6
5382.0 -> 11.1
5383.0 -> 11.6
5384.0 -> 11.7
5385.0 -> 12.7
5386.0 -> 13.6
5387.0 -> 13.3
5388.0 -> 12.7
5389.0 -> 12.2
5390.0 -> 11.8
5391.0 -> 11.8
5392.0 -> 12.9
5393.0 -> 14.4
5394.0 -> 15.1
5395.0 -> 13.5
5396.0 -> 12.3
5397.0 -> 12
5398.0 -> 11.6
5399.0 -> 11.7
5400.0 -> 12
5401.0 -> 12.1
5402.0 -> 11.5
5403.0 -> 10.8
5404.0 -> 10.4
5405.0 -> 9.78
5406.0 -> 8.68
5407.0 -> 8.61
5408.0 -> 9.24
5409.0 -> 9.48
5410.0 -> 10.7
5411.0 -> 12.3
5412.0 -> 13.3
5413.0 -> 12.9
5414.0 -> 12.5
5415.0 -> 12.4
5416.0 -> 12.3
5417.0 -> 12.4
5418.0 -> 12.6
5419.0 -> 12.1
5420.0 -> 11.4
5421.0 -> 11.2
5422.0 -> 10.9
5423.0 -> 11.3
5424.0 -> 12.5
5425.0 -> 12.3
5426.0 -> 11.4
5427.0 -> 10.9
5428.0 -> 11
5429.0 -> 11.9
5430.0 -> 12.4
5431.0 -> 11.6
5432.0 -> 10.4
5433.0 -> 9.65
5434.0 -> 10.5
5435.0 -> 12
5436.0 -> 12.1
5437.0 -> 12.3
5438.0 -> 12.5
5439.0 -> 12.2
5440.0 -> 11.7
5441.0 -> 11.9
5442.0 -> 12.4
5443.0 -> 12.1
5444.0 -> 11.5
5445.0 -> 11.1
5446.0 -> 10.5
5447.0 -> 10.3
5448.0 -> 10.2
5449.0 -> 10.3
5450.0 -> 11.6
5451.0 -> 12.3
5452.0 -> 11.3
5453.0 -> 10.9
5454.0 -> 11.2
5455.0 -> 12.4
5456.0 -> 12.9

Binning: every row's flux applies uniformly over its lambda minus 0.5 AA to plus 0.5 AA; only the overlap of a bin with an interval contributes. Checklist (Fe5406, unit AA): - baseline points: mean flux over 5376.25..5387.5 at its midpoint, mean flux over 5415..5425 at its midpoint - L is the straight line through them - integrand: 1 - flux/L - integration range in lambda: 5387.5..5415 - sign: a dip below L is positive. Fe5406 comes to 1.0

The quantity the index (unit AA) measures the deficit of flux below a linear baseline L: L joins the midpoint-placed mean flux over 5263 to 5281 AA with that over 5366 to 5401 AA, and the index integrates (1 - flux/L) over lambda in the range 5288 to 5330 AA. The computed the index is -2.7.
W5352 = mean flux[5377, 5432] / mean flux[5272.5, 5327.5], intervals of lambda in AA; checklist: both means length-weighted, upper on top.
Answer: 1.02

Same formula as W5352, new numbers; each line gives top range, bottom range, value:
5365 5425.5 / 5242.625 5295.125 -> 1.07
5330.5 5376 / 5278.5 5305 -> 1.03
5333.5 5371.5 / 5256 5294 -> 1.07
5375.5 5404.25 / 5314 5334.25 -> 1.07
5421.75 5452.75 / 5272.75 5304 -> 1.03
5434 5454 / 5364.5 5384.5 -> 0.94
